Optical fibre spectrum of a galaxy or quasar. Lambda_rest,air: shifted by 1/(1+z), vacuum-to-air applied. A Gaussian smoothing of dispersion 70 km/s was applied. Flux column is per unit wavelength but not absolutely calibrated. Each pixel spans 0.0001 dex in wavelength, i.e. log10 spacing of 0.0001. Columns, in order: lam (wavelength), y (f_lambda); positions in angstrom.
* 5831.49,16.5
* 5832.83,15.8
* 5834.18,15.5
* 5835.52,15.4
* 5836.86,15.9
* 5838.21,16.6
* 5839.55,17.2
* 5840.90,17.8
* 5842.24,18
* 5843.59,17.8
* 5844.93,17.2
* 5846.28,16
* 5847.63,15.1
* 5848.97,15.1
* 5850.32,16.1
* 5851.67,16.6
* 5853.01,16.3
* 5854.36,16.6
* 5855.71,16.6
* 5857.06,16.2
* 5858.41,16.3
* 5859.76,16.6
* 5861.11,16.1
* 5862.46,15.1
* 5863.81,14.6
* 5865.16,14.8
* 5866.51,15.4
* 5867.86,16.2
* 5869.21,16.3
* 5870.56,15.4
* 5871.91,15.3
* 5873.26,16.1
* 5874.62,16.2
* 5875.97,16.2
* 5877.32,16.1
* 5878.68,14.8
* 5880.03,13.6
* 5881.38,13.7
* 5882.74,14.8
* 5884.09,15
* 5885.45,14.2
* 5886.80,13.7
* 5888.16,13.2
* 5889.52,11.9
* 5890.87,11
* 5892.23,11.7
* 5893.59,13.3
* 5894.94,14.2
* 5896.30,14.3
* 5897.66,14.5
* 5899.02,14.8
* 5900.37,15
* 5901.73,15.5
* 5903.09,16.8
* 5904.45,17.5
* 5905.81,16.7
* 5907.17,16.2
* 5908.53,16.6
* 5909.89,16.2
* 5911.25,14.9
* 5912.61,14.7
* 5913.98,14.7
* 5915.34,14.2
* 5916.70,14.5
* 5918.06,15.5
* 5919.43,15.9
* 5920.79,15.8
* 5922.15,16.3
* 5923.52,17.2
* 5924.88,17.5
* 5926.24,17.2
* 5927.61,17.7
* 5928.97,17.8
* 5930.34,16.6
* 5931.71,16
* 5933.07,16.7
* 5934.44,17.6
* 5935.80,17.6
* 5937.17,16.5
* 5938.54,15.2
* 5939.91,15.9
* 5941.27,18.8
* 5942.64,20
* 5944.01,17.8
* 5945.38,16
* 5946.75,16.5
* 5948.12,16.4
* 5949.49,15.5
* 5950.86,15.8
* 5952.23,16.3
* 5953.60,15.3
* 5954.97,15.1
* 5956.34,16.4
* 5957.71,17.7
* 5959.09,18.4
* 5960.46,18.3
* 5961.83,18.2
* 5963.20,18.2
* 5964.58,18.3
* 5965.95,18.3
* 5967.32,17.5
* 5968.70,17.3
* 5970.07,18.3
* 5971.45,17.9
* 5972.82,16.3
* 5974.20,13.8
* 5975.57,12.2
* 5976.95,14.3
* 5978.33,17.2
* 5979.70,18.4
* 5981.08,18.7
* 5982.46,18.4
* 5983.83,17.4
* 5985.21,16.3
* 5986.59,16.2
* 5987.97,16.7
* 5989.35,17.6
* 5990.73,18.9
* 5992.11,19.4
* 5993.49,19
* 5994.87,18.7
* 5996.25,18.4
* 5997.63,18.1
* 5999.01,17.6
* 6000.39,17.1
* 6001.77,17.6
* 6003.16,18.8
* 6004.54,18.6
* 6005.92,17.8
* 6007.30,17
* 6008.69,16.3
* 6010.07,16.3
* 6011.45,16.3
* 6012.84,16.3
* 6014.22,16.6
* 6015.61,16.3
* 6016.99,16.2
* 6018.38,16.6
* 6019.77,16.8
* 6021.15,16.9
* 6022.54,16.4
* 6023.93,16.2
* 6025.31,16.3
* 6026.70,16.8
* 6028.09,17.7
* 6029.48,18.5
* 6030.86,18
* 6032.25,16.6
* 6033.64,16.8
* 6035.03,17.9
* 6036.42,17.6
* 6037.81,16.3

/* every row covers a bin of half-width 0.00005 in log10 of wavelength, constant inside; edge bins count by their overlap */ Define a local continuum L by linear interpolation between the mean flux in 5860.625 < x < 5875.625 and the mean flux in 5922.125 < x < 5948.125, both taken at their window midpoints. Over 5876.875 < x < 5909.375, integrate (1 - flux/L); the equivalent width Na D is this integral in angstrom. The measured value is 3.3 angstrom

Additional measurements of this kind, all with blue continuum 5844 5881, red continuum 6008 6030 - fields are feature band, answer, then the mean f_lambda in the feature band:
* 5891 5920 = 1.8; 15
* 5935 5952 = -0.6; 16.8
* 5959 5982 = -1.1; 17.1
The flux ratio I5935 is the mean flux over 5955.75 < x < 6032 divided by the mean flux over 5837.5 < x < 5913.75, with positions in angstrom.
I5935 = 1.12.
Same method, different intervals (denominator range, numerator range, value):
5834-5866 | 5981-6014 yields 1.08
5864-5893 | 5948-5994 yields 1.17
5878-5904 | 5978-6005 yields 1.28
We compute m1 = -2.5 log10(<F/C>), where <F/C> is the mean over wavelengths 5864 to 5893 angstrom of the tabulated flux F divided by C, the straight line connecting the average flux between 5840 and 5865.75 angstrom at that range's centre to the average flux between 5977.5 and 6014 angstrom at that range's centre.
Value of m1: 0.14 mag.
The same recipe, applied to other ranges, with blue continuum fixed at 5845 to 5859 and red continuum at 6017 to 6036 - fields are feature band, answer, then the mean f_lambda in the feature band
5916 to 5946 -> -0.02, 16.8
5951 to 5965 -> -0.03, 17.1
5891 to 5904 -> 0.14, 14.4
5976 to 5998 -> -0.05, 17.7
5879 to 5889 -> 0.16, 14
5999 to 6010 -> -0.04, 17.5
